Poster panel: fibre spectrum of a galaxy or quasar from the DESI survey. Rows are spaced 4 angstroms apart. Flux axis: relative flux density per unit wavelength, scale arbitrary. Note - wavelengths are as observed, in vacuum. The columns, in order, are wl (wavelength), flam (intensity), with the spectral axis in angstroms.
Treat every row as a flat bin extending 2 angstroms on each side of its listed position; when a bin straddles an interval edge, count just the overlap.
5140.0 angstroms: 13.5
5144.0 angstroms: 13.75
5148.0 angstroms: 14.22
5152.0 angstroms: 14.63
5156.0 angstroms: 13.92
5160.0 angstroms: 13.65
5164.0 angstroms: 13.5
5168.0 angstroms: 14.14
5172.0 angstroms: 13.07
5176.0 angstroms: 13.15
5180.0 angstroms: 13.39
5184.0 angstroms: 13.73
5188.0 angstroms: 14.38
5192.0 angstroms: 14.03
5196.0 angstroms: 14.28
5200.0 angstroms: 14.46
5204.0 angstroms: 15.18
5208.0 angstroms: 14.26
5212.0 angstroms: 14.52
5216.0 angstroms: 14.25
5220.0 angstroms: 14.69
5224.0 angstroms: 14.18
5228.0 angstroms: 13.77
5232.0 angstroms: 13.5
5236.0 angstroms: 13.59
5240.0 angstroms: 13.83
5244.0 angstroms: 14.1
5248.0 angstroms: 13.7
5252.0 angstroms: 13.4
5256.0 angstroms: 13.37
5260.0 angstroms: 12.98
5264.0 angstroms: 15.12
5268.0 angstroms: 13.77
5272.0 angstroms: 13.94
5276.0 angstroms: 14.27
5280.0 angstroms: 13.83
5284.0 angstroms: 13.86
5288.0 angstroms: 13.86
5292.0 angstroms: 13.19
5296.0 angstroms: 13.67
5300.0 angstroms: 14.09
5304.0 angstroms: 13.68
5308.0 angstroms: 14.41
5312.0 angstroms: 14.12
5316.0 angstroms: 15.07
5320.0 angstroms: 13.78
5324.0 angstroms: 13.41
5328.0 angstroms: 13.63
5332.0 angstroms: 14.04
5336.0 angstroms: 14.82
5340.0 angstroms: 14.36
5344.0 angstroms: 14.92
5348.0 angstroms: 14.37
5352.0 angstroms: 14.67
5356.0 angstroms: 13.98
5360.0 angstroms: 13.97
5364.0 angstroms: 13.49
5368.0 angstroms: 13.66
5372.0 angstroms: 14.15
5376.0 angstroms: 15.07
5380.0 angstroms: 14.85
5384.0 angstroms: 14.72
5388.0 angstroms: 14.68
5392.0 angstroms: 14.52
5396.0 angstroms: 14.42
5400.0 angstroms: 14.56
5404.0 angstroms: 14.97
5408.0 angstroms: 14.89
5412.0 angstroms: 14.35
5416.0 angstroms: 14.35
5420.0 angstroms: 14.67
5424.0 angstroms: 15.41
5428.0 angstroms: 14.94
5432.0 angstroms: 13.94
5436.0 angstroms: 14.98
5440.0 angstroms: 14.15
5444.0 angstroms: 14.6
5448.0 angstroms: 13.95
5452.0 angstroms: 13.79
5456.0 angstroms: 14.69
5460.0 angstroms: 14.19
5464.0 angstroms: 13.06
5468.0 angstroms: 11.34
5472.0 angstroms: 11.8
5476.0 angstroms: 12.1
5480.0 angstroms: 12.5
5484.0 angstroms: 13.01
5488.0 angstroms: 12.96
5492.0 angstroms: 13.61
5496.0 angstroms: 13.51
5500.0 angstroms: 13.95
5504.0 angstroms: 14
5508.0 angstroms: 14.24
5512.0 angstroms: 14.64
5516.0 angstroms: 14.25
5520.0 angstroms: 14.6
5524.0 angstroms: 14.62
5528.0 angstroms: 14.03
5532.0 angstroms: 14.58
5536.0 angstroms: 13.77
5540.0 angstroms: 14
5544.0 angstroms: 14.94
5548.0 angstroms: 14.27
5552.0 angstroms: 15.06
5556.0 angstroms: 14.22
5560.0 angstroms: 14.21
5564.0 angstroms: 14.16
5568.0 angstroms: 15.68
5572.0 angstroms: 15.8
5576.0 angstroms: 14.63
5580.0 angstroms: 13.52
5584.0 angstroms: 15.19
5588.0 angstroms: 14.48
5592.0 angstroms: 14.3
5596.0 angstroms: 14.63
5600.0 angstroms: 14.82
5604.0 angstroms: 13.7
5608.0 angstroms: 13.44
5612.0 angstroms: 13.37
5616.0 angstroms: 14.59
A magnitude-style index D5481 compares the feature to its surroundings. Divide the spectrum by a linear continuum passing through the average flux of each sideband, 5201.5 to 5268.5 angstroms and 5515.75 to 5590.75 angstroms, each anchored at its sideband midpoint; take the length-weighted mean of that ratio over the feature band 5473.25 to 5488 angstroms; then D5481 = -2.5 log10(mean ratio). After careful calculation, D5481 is 0.15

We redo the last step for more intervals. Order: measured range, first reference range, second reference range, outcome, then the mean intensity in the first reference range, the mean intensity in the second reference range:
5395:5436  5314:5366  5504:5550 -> -0.03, 14.2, 14.3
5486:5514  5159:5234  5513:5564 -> 0.04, 14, 14.4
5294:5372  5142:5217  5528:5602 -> 0.01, 14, 14.6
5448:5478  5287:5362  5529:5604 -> 0.10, 14.1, 14.5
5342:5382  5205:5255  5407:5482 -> -0.03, 14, 13.9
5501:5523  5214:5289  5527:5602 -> 0.01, 13.9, 14.5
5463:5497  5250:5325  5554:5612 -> 0.13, 13.9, 14.4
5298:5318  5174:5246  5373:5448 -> 0.01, 14.1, 14.6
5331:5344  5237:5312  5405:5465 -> -0.03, 13.8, 14.4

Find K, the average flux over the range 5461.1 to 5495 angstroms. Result 12.6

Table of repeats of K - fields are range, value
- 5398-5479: 14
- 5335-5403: 14.4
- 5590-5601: 14.6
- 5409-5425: 14.7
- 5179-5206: 14.2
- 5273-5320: 14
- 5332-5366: 14.3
